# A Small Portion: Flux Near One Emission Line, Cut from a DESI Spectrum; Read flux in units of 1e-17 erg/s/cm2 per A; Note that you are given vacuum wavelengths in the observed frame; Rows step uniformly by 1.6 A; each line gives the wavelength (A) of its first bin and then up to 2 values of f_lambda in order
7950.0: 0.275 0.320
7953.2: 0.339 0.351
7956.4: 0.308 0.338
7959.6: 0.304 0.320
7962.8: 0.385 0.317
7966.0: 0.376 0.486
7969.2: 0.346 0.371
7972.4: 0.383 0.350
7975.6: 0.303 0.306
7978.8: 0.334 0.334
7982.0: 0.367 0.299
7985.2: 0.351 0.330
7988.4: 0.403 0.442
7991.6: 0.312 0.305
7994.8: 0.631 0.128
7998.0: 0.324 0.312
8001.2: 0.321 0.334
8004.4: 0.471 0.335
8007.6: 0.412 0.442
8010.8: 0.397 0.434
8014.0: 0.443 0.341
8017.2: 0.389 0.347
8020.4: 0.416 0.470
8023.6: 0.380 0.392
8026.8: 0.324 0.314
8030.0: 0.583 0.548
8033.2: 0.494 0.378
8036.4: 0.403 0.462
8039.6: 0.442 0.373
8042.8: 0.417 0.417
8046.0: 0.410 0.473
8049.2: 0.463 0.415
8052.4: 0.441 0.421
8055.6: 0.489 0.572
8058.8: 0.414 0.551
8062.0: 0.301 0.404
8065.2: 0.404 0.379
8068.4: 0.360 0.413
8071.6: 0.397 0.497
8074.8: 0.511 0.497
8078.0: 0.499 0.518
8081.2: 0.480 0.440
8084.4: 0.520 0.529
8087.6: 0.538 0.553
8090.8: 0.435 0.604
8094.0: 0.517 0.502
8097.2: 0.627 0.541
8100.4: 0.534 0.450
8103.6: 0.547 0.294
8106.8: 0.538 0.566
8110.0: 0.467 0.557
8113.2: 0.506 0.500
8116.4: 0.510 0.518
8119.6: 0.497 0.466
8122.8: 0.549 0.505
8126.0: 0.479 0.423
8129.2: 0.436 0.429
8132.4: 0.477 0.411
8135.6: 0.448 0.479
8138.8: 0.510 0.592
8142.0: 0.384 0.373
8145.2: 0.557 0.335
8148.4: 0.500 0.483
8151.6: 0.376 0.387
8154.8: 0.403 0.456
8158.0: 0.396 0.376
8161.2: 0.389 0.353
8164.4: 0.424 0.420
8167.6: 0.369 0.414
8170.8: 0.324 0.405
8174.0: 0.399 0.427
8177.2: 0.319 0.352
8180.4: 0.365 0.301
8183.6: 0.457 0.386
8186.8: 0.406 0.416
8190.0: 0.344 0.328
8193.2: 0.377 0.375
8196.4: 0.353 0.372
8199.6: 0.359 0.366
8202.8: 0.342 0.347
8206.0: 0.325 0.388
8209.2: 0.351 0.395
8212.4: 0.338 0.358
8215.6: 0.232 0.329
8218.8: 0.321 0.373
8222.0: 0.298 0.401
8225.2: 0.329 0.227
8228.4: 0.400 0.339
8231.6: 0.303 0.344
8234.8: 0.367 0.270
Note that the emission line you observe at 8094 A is Mg II 2798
